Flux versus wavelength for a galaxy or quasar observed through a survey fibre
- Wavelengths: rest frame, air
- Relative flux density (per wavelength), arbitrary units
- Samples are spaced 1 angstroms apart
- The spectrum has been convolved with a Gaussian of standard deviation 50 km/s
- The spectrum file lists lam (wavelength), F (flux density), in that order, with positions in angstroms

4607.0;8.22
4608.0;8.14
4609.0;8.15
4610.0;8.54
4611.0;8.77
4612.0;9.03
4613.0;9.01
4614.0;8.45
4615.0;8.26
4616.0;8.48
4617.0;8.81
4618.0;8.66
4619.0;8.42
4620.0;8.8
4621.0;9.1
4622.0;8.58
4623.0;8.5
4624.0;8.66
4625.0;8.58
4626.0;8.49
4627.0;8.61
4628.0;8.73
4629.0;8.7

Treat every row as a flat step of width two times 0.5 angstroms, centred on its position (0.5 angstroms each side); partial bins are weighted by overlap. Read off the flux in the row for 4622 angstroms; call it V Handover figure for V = 8.58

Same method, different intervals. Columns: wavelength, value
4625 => 8.58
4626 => 8.49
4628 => 8.73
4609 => 8.15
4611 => 8.77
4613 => 9.01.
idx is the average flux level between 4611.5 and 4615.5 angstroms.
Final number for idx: 8.69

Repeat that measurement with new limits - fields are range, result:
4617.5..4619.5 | 8.54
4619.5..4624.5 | 8.73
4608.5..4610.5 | 8.34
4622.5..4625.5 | 8.58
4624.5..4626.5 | 8.54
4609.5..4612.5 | 8.78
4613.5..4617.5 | 8.5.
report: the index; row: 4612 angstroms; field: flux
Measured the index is 9.03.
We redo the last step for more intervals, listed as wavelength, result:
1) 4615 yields 8.26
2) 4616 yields 8.48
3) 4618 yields 8.66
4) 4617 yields 8.81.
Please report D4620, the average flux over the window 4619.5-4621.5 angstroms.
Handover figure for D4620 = 8.95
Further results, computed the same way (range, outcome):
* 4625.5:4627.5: 8.55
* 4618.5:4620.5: 8.61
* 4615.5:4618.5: 8.65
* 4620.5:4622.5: 8.84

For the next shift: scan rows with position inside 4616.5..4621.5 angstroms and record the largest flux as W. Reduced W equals 9.1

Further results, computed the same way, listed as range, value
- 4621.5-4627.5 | 8.66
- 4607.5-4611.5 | 8.77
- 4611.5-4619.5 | 9.03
